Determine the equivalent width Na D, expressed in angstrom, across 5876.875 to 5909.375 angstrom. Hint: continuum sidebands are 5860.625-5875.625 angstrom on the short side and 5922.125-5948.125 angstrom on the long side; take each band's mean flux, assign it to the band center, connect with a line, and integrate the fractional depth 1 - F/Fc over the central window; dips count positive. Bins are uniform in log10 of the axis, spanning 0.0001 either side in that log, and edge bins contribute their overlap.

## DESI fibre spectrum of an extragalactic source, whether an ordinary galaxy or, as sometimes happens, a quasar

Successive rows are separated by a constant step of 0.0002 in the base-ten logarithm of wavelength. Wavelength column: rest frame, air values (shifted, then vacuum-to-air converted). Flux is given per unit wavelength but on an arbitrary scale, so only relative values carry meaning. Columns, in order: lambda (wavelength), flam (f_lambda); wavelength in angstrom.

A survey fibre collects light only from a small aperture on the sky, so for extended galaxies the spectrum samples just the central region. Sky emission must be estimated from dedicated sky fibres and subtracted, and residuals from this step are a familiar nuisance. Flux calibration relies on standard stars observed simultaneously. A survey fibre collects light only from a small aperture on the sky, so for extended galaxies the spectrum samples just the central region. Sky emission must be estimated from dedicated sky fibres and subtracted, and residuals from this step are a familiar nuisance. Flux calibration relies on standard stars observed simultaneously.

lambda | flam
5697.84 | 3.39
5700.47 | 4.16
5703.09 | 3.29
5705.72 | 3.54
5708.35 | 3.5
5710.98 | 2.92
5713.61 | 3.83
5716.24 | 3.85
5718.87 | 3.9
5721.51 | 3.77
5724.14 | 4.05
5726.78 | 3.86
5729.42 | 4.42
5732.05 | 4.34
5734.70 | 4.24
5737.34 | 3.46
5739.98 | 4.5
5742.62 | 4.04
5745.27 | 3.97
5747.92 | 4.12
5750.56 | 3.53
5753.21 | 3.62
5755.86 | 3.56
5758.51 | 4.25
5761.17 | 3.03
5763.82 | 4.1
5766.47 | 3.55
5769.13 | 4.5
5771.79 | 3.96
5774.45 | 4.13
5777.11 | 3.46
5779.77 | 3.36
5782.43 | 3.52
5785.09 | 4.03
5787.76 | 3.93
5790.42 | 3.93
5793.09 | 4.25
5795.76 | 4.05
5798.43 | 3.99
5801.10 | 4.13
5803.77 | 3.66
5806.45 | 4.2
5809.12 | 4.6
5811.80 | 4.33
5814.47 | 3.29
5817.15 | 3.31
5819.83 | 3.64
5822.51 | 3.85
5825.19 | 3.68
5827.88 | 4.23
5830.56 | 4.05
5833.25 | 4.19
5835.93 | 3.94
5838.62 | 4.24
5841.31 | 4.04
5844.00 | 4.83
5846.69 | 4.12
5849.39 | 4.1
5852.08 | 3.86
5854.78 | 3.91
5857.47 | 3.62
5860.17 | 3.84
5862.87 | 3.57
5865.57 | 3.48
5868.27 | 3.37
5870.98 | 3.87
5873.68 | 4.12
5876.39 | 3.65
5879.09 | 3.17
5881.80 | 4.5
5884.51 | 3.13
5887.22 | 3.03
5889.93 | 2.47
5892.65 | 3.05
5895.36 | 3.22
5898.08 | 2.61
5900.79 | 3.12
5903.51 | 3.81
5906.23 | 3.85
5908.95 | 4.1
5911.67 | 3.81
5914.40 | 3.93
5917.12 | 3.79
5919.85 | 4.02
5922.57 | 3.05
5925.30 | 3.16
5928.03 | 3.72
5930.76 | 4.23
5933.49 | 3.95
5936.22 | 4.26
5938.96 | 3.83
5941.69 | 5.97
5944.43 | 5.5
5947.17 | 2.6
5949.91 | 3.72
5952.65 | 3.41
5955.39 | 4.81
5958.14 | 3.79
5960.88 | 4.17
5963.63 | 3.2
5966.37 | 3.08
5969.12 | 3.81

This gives 4.3 angstrom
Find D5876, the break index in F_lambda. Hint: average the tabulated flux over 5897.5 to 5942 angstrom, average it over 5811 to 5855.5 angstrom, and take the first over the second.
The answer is 0.96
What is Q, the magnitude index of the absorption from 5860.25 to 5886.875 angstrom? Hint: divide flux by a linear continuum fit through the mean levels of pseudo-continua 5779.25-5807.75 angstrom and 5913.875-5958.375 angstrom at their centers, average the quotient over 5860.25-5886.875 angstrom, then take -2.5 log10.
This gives 0.09 mag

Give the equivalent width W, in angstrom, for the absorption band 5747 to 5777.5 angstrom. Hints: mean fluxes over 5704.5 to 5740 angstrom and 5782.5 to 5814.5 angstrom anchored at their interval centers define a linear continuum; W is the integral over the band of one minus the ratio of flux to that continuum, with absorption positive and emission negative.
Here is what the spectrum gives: 1.0 angstrom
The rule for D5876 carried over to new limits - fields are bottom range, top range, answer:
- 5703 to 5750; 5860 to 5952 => 0.95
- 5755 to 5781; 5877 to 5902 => 0.83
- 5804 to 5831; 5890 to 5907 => 0.82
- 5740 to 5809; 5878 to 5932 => 0.89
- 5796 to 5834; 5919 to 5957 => 1.02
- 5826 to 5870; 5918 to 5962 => 1.01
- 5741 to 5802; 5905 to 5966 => 1.02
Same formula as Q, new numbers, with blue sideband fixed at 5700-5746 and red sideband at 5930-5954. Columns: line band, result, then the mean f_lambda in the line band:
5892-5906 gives 0.26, 3.22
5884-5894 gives 0.37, 2.9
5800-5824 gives 0.03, 3.89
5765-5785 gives 0.04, 3.8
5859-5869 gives 0.14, 3.57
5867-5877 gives 0.08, 3.76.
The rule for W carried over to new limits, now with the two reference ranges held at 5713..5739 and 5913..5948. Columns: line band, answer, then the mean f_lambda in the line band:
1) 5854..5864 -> 0.7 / 3.73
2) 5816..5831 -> 0.8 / 3.78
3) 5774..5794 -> 1.0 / 3.8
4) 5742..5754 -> 0.4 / 3.85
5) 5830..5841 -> -0.3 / 4.1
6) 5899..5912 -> 1.0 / 3.7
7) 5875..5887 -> 1.4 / 3.56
